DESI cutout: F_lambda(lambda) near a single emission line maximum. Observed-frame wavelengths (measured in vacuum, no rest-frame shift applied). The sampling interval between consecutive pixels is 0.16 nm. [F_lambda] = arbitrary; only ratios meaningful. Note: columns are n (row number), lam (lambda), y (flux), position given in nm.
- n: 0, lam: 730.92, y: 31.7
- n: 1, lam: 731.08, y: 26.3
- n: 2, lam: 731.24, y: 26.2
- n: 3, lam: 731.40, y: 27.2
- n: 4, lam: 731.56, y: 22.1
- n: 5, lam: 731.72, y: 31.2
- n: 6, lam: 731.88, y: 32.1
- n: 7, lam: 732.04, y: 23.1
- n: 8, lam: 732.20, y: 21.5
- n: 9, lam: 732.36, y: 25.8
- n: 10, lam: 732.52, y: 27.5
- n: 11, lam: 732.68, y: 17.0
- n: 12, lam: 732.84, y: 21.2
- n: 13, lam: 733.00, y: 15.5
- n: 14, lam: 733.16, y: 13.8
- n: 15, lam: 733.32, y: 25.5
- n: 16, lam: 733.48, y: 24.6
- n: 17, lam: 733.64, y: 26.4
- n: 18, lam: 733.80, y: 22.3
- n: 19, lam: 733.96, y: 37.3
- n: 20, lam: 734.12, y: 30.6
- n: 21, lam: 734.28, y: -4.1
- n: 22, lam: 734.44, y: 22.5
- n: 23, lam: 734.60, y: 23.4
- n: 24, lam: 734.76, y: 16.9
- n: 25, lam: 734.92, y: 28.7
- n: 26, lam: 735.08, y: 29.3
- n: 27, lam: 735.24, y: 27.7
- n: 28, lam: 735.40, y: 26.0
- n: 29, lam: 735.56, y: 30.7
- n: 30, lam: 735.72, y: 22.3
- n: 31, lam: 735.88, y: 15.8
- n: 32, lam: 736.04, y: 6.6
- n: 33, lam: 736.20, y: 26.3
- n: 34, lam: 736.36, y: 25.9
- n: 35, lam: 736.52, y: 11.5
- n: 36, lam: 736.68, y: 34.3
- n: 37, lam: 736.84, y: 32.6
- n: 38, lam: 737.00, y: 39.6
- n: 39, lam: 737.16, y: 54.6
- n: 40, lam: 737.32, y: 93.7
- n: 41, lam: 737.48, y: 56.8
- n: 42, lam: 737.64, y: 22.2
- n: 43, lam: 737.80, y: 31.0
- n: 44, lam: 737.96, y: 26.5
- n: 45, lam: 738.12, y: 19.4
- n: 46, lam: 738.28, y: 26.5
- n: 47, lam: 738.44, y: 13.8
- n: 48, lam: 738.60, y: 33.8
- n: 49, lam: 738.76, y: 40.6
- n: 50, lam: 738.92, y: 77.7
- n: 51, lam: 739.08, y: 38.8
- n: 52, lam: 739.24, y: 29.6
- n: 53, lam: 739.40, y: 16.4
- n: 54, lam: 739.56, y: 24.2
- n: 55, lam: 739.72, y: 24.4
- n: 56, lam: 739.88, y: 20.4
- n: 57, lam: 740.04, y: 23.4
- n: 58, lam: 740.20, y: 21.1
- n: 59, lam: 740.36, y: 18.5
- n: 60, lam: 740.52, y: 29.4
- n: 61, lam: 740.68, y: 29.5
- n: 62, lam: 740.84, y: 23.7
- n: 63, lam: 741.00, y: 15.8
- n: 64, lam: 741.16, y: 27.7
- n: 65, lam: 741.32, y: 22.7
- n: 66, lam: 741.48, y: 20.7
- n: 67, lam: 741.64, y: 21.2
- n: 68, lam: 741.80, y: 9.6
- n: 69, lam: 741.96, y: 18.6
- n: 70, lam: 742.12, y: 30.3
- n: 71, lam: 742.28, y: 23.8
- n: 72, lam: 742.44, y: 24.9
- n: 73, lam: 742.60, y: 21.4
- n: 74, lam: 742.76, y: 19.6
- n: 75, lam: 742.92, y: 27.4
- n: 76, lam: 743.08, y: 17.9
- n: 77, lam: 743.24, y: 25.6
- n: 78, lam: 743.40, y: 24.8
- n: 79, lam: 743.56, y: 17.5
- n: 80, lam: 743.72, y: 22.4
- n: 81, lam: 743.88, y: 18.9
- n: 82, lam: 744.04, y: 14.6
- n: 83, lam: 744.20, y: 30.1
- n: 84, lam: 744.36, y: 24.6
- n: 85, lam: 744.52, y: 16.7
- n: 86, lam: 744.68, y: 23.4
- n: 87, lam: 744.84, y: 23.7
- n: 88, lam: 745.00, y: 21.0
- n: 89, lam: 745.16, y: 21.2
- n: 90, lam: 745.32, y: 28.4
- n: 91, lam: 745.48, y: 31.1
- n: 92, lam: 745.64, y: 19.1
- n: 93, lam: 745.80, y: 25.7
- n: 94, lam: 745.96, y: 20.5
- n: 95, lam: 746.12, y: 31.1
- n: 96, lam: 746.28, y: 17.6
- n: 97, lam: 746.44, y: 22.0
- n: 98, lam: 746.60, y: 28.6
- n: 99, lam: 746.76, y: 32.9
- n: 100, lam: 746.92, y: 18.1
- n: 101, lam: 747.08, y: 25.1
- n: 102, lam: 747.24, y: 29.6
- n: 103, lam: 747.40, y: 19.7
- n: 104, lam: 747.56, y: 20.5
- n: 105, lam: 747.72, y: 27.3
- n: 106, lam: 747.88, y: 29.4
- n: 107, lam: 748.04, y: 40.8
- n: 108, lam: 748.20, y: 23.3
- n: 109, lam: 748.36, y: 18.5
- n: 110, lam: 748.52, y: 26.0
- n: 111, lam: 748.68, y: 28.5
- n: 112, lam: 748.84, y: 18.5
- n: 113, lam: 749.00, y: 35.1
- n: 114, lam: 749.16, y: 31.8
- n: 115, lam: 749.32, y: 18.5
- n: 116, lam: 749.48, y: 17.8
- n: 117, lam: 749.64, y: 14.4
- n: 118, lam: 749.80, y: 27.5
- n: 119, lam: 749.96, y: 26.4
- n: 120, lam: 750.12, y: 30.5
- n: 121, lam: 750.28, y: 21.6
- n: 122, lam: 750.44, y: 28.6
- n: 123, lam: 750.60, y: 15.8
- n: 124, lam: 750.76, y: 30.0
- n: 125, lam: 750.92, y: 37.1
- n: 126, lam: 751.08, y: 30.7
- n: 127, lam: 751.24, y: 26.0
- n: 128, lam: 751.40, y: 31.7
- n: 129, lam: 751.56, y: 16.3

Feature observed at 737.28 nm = [S II] 6716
